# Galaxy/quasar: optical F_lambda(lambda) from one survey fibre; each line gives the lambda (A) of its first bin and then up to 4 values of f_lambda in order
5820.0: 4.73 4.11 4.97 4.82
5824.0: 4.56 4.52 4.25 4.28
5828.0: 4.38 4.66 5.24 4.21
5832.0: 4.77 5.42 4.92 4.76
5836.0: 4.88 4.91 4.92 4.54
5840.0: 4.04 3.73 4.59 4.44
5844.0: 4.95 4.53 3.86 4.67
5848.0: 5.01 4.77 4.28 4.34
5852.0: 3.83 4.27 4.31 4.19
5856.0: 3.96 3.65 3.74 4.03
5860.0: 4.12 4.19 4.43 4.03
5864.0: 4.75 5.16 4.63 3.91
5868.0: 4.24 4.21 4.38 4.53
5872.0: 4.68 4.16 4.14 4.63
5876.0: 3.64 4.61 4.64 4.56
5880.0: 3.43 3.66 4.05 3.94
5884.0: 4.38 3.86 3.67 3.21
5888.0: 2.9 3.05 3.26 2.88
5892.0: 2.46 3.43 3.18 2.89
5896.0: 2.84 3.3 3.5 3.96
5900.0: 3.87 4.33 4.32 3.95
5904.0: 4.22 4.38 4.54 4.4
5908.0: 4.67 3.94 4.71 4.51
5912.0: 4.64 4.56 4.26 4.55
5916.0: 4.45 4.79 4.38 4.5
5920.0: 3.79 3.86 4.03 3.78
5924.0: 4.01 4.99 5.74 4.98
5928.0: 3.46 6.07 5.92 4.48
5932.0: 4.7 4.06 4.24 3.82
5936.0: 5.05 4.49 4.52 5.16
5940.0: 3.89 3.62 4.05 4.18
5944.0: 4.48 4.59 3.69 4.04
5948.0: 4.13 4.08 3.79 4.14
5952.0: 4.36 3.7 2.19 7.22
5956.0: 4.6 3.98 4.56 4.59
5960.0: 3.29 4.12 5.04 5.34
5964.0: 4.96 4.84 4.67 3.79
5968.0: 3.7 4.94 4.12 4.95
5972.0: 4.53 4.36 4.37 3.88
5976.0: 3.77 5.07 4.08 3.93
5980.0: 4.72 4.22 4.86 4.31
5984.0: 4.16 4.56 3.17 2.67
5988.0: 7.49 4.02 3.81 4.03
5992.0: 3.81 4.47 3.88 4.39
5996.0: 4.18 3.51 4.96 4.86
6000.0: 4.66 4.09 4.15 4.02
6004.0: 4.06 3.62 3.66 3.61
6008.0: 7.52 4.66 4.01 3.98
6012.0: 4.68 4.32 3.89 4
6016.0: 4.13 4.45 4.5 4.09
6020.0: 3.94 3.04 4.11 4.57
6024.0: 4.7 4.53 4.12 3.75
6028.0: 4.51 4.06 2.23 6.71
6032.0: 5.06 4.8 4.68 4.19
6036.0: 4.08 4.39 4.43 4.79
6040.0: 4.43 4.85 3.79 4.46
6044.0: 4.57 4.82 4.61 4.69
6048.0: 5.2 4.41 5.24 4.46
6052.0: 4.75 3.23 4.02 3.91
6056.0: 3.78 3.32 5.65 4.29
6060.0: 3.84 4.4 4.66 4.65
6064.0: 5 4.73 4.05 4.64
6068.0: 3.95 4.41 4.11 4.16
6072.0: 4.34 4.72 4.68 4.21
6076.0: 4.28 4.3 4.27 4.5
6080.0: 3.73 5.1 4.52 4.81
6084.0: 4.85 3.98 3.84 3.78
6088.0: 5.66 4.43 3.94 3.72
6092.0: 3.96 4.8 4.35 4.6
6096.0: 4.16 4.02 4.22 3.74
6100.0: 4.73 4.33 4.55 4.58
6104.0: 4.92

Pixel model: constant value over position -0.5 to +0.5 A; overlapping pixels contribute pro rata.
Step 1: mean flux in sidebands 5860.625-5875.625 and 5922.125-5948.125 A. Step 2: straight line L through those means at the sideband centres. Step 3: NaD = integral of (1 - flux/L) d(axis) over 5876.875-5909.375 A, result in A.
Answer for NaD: 4.9 A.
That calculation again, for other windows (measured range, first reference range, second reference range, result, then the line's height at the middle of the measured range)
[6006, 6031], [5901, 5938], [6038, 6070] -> 1.0 A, 4.45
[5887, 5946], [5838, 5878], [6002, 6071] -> 2.5 A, 4.34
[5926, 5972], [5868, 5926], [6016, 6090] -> -3.1 A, 4.15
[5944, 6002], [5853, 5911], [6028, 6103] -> -1.8 A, 4.19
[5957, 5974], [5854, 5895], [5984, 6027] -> -1.3 A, 4.16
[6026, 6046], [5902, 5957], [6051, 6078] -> -0.6 A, 4.33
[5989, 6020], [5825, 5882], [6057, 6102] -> 0.9 A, 4.38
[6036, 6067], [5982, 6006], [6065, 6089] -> -0.8 A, 4.34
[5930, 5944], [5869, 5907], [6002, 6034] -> -1.3 A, 4.01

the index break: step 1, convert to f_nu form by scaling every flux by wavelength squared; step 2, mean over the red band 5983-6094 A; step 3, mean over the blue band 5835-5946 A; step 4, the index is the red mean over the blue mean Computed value 1.1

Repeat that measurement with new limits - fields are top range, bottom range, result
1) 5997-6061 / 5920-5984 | 1.02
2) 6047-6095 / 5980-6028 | 1.05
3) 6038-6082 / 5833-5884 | 1.09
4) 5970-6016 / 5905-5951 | 1.00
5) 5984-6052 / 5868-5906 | 1.19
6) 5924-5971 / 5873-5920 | 1.14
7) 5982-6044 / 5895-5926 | 1.06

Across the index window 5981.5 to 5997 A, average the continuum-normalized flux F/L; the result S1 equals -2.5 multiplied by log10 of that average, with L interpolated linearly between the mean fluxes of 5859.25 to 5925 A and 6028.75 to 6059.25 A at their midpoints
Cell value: 0.02 mag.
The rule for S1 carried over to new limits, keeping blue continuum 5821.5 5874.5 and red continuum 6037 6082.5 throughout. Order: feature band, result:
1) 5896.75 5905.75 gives 0.11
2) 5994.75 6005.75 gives 0.05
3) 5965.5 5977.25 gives 0.03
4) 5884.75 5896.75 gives 0.38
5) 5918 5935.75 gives -0.02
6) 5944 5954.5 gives 0.14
